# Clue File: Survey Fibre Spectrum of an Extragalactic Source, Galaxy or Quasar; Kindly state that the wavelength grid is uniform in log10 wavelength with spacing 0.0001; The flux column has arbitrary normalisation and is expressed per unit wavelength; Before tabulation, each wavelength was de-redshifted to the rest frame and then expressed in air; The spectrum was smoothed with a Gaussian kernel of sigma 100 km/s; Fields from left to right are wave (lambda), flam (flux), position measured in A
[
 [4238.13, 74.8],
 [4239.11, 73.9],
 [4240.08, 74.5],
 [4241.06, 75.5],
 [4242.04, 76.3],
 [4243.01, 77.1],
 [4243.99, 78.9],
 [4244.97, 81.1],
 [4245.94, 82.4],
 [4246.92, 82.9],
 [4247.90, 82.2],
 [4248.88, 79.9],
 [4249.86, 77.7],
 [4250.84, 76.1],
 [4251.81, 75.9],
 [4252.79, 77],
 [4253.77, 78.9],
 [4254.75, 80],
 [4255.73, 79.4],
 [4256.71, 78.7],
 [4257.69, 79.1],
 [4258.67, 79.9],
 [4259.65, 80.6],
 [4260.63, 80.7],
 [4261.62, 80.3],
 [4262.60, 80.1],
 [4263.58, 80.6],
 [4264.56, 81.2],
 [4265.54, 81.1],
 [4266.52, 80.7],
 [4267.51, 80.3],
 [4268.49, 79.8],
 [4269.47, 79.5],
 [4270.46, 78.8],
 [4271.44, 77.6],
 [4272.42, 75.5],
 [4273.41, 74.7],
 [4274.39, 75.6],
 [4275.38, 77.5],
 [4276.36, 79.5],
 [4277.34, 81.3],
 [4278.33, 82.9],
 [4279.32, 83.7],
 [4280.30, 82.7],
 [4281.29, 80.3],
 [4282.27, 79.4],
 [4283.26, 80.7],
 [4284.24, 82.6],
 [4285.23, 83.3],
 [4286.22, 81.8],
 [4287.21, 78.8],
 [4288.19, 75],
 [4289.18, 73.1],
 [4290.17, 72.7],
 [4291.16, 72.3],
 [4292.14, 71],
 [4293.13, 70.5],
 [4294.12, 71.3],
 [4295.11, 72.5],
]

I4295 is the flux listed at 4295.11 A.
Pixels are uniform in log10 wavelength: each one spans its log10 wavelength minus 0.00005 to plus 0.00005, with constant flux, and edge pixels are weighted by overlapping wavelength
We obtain 72.5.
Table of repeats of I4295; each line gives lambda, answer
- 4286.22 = 81.8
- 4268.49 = 79.8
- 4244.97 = 81.1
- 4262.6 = 80.1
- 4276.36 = 79.5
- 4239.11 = 73.9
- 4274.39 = 75.6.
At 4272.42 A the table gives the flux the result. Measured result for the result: 75.5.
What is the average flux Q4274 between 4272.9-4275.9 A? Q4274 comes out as 75.9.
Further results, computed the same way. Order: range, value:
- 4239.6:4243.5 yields 75.8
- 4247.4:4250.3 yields 79.8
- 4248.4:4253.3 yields 77.4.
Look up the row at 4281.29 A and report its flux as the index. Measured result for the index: 80.3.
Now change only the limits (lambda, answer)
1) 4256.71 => 78.7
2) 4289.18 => 73.1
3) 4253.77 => 78.9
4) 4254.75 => 80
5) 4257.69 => 79.1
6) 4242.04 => 76.3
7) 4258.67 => 79.9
